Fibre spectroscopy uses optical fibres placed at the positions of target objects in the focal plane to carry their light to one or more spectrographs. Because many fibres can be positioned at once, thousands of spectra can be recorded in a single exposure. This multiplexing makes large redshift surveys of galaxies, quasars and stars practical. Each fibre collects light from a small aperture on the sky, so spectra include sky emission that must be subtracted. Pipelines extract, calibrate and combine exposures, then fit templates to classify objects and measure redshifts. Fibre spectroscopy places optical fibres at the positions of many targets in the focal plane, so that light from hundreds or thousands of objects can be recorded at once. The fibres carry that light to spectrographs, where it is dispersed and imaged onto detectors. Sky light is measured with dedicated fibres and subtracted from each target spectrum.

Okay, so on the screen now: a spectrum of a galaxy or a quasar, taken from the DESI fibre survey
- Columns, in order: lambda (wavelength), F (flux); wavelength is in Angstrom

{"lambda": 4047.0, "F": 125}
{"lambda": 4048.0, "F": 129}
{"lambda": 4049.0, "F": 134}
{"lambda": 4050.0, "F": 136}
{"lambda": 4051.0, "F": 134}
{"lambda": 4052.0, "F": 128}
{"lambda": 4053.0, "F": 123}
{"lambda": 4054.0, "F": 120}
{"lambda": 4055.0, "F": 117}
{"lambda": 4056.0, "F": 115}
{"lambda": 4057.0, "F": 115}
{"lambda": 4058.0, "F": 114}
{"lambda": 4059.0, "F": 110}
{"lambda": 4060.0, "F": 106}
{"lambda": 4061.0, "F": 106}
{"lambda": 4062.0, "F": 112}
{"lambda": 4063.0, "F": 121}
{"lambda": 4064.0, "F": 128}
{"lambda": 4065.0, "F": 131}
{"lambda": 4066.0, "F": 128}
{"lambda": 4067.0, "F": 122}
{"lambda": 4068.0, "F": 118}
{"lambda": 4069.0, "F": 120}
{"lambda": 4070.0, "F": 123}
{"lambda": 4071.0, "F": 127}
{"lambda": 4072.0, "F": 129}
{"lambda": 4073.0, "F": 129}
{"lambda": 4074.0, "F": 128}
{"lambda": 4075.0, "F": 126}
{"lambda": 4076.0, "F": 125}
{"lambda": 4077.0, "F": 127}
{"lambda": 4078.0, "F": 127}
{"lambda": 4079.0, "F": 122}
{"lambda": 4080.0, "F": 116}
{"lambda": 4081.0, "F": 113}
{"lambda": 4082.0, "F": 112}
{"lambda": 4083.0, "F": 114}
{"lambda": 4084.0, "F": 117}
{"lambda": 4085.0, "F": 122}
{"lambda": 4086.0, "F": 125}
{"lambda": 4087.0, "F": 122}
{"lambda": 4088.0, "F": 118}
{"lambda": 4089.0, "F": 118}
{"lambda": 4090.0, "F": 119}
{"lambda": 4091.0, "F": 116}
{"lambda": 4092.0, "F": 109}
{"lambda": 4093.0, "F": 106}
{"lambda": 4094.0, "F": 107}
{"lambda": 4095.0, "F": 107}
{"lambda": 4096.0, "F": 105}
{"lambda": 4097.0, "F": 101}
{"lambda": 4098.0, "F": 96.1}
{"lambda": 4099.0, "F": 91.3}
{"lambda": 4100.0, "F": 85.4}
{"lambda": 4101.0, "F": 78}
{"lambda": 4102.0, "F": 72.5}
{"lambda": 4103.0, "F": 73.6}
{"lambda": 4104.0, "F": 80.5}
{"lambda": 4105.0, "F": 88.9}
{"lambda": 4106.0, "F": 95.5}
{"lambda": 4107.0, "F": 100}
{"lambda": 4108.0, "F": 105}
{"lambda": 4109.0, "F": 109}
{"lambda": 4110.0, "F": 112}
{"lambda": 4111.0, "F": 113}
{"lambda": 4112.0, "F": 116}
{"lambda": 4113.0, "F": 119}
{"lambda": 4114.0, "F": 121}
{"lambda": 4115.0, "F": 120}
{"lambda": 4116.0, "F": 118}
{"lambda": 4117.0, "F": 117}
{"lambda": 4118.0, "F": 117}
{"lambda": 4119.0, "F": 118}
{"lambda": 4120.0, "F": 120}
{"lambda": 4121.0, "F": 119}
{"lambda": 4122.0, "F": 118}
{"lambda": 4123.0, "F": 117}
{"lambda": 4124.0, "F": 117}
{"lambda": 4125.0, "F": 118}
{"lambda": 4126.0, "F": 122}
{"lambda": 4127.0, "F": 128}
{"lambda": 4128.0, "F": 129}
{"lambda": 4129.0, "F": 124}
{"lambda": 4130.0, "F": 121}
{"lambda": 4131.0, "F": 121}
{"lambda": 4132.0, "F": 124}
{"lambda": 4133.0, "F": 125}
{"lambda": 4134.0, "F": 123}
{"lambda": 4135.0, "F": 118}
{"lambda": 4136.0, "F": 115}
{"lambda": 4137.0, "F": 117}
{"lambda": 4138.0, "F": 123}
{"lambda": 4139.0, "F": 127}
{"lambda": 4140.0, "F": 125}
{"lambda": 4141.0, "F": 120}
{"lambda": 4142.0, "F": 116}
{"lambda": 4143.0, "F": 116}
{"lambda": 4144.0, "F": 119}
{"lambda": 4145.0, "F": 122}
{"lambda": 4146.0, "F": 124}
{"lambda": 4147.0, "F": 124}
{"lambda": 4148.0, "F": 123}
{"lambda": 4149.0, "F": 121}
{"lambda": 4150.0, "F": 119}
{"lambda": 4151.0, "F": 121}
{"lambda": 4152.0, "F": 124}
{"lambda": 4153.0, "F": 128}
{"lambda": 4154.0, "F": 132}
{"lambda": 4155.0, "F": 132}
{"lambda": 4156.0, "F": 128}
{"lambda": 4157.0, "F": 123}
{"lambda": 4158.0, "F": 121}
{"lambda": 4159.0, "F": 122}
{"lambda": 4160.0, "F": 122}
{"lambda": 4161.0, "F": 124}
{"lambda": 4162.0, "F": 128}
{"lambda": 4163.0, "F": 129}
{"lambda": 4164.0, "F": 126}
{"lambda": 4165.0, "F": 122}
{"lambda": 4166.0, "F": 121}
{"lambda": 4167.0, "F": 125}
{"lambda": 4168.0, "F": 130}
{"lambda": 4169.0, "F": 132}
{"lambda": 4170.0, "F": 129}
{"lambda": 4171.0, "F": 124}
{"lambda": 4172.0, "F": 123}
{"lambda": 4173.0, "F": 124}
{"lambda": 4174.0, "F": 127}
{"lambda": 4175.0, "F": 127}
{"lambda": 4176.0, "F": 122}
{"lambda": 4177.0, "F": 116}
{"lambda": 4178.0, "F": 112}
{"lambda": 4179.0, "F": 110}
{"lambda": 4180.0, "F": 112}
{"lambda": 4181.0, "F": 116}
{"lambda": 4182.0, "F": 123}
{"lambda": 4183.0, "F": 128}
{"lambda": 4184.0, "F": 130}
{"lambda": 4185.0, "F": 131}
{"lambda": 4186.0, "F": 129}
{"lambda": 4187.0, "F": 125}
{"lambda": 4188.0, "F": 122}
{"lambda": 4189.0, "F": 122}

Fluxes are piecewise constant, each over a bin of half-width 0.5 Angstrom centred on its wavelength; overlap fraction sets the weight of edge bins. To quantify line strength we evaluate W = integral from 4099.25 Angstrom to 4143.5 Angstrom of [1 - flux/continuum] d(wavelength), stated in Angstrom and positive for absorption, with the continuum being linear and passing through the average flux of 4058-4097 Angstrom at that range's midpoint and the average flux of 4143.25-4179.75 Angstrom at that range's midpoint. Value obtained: 3.1 Angstrom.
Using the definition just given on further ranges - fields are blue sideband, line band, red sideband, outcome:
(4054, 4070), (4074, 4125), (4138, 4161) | 4.1 Angstrom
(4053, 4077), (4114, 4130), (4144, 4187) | 0.3 Angstrom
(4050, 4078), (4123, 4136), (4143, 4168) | 0.2 Angstrom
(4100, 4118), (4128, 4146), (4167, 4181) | -1.7 Angstrom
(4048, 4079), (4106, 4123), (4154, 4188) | 1.2 Angstrom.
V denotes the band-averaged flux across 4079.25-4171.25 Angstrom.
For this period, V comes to 116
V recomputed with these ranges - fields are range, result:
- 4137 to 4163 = 123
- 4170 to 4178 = 123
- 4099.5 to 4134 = 111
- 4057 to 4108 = 112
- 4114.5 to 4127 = 119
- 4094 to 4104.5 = 89.9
